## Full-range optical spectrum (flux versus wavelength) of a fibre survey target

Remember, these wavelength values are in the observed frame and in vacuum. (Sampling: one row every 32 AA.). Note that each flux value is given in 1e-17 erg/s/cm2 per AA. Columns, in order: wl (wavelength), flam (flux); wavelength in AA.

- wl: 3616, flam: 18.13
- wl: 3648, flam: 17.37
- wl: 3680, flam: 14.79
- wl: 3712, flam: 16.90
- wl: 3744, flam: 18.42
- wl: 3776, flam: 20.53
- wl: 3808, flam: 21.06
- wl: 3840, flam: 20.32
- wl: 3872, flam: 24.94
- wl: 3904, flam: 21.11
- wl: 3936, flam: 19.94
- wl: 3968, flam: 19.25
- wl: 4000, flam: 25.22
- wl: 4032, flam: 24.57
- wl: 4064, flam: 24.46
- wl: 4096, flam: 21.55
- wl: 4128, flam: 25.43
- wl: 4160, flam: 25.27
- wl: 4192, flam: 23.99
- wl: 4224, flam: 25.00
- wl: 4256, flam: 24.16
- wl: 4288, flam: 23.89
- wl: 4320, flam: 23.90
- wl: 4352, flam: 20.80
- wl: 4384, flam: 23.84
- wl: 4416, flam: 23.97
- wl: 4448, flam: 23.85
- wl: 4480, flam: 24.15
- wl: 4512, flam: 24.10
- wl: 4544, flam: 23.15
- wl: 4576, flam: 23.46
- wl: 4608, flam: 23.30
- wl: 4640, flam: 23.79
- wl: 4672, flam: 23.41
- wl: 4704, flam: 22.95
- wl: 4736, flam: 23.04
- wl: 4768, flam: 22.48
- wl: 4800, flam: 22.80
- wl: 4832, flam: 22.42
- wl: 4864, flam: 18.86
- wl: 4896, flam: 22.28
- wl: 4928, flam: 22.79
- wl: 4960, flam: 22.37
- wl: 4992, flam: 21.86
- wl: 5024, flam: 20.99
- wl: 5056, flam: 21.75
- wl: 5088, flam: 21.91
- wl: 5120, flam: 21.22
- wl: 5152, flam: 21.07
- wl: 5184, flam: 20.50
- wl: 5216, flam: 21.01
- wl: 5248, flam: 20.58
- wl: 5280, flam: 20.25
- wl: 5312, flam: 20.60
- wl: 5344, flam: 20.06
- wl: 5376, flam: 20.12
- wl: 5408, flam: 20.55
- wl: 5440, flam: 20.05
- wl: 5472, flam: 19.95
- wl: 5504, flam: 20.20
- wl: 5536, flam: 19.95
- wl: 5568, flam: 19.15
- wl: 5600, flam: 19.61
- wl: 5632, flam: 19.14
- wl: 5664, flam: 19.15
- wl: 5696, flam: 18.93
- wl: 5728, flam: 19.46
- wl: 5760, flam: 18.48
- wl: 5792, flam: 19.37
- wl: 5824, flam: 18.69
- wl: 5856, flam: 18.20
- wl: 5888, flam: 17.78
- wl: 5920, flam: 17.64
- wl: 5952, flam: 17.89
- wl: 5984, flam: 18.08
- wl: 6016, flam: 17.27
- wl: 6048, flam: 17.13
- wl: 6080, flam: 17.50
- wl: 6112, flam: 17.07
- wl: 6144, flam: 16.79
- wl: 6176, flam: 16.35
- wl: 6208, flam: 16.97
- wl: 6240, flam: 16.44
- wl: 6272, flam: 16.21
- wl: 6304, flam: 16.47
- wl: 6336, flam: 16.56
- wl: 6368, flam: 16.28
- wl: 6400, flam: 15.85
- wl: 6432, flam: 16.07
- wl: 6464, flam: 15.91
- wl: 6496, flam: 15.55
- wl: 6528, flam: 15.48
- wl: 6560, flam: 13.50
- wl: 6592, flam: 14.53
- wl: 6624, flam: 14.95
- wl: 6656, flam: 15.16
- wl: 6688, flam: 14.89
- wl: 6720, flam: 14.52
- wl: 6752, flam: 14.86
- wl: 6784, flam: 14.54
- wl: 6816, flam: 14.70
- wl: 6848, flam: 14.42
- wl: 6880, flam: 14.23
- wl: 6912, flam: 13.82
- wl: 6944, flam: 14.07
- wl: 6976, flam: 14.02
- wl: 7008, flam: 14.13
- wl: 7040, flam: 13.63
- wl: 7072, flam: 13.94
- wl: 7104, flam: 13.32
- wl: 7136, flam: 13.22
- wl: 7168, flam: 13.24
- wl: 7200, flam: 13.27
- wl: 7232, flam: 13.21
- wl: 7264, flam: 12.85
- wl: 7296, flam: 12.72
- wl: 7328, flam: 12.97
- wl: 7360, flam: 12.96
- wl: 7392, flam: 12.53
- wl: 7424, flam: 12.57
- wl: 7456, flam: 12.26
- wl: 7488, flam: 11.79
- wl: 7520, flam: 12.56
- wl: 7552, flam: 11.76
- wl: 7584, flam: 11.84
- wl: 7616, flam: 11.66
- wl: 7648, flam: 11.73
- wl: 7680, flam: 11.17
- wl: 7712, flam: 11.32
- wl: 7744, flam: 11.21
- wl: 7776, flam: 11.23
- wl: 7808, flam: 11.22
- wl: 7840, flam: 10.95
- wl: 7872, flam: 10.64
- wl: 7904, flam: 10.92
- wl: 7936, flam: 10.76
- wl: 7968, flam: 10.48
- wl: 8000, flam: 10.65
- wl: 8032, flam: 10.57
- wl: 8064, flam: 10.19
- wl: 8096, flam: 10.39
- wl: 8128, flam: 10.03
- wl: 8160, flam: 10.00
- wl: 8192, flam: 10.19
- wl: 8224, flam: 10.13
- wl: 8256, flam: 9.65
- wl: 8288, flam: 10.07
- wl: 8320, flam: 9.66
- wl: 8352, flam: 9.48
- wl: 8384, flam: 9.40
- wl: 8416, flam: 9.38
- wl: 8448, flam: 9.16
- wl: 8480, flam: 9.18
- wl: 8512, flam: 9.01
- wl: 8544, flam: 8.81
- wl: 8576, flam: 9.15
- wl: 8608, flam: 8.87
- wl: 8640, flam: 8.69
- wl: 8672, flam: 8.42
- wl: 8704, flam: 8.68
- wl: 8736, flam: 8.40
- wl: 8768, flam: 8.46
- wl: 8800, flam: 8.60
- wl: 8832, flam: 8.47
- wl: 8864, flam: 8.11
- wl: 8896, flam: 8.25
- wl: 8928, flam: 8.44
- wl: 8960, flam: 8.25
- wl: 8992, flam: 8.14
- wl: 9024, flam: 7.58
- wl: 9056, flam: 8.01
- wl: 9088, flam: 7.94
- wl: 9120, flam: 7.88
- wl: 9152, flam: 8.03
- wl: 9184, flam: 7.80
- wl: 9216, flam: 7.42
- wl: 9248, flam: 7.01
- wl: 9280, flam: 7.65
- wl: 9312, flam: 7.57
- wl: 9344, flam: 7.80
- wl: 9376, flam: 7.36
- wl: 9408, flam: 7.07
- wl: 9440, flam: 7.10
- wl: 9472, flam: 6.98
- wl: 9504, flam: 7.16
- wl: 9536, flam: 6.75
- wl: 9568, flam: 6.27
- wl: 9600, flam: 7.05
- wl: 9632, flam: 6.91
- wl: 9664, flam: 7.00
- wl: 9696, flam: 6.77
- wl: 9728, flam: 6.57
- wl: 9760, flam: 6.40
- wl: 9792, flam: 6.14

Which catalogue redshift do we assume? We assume 0.00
